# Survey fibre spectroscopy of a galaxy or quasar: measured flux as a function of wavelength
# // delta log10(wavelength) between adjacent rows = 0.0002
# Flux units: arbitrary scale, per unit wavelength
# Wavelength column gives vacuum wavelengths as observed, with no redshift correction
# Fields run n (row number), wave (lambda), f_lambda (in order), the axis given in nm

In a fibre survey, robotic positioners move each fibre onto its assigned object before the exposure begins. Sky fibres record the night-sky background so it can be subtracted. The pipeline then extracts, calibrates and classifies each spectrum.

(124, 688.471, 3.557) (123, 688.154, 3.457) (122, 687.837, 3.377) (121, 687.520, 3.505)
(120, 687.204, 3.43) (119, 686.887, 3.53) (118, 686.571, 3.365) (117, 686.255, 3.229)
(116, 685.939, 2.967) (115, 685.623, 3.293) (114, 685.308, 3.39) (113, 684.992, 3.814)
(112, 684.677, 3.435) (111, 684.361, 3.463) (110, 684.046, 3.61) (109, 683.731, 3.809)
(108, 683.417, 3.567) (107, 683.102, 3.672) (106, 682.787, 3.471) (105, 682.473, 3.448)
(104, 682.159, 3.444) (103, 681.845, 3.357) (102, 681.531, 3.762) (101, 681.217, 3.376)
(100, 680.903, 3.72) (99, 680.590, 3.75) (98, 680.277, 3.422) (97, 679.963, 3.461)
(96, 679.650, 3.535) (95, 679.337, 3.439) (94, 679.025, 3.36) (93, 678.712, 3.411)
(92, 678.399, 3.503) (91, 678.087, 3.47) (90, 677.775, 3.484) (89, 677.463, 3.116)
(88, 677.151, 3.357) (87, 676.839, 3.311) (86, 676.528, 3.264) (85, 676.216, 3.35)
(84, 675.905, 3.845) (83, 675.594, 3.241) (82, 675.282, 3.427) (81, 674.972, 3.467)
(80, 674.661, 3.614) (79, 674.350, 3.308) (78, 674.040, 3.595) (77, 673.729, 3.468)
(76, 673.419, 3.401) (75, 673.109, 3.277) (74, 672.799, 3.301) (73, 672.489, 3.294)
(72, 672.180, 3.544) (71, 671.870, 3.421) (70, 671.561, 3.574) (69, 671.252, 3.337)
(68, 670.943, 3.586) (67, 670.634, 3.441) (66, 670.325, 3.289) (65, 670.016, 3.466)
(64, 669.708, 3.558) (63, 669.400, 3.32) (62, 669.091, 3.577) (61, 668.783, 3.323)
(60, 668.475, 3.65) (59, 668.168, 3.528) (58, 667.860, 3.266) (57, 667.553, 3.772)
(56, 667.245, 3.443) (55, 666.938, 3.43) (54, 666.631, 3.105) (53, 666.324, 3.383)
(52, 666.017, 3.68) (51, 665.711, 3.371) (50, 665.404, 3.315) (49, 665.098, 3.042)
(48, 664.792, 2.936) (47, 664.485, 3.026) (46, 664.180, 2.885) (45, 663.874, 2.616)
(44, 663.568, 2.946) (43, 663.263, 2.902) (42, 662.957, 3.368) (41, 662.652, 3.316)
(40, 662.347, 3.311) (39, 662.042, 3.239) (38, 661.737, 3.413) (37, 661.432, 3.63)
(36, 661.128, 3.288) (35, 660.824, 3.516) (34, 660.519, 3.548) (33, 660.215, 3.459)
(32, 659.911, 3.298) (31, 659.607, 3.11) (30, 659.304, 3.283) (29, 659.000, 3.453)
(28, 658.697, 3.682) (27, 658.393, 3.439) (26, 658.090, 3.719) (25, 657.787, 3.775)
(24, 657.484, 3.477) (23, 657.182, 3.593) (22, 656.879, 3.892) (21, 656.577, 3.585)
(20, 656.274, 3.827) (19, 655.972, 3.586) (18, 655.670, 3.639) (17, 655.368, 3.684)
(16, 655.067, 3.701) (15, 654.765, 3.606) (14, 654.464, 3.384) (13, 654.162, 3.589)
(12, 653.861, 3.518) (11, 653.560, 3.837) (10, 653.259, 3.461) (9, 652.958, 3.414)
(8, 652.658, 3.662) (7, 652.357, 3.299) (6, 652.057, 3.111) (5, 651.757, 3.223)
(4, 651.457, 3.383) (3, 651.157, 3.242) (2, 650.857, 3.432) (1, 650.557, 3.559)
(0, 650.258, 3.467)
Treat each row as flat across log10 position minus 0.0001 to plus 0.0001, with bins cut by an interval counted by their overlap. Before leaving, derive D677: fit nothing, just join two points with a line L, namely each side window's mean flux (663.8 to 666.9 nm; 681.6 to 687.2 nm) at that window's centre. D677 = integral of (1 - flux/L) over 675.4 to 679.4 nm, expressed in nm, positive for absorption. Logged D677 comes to -0.05 nm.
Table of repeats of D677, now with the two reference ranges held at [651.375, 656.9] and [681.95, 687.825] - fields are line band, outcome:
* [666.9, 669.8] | 0.02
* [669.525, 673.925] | 0.09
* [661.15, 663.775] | 0.20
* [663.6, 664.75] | 0.21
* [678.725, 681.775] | -0.04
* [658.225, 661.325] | 0.10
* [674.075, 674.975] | 0.00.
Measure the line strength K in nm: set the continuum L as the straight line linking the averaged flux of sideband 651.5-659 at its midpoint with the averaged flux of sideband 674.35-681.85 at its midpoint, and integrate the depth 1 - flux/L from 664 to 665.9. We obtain 0.23 nm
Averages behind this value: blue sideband 3.57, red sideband 3.46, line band 3.1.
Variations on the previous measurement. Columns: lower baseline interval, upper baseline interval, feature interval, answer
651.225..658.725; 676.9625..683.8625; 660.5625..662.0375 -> 0.040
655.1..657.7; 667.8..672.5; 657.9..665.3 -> 0.657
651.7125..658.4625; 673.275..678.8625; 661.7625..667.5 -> 0.500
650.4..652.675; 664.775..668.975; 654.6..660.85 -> -0.373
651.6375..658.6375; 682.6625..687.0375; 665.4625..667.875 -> 0.065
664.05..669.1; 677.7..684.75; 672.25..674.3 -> 0.017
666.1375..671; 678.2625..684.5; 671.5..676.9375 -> 0.086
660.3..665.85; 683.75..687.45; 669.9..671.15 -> -0.061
